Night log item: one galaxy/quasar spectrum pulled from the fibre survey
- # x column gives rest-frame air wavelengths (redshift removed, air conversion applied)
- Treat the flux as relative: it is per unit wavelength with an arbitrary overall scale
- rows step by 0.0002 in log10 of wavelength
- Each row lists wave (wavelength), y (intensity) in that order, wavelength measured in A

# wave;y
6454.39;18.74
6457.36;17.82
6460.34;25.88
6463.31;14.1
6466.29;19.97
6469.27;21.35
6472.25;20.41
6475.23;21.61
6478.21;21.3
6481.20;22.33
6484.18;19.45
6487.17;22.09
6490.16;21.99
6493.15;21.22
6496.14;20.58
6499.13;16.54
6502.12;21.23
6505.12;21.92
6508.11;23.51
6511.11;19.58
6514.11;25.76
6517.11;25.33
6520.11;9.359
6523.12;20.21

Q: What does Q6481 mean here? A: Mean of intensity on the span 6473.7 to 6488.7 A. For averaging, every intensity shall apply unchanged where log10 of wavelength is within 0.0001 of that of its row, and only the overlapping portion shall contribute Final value 21.4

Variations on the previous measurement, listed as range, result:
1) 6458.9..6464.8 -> 20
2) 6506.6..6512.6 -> 21.6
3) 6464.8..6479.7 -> 20.9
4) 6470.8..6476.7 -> 21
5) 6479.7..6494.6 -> 21.4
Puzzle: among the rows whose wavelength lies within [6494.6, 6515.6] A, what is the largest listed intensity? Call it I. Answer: 25.76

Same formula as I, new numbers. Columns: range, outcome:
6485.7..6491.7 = 22.09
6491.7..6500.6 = 21.22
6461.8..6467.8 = 19.97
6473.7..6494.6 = 22.33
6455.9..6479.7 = 25.88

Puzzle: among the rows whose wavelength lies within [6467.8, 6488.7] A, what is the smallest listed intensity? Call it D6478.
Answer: 19.45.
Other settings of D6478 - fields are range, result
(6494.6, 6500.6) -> 16.54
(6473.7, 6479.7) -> 21.3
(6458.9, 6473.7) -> 14.1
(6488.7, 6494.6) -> 21.22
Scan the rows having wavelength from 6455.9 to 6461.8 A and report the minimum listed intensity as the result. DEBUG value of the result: 17.82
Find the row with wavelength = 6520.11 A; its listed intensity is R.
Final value 9.359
